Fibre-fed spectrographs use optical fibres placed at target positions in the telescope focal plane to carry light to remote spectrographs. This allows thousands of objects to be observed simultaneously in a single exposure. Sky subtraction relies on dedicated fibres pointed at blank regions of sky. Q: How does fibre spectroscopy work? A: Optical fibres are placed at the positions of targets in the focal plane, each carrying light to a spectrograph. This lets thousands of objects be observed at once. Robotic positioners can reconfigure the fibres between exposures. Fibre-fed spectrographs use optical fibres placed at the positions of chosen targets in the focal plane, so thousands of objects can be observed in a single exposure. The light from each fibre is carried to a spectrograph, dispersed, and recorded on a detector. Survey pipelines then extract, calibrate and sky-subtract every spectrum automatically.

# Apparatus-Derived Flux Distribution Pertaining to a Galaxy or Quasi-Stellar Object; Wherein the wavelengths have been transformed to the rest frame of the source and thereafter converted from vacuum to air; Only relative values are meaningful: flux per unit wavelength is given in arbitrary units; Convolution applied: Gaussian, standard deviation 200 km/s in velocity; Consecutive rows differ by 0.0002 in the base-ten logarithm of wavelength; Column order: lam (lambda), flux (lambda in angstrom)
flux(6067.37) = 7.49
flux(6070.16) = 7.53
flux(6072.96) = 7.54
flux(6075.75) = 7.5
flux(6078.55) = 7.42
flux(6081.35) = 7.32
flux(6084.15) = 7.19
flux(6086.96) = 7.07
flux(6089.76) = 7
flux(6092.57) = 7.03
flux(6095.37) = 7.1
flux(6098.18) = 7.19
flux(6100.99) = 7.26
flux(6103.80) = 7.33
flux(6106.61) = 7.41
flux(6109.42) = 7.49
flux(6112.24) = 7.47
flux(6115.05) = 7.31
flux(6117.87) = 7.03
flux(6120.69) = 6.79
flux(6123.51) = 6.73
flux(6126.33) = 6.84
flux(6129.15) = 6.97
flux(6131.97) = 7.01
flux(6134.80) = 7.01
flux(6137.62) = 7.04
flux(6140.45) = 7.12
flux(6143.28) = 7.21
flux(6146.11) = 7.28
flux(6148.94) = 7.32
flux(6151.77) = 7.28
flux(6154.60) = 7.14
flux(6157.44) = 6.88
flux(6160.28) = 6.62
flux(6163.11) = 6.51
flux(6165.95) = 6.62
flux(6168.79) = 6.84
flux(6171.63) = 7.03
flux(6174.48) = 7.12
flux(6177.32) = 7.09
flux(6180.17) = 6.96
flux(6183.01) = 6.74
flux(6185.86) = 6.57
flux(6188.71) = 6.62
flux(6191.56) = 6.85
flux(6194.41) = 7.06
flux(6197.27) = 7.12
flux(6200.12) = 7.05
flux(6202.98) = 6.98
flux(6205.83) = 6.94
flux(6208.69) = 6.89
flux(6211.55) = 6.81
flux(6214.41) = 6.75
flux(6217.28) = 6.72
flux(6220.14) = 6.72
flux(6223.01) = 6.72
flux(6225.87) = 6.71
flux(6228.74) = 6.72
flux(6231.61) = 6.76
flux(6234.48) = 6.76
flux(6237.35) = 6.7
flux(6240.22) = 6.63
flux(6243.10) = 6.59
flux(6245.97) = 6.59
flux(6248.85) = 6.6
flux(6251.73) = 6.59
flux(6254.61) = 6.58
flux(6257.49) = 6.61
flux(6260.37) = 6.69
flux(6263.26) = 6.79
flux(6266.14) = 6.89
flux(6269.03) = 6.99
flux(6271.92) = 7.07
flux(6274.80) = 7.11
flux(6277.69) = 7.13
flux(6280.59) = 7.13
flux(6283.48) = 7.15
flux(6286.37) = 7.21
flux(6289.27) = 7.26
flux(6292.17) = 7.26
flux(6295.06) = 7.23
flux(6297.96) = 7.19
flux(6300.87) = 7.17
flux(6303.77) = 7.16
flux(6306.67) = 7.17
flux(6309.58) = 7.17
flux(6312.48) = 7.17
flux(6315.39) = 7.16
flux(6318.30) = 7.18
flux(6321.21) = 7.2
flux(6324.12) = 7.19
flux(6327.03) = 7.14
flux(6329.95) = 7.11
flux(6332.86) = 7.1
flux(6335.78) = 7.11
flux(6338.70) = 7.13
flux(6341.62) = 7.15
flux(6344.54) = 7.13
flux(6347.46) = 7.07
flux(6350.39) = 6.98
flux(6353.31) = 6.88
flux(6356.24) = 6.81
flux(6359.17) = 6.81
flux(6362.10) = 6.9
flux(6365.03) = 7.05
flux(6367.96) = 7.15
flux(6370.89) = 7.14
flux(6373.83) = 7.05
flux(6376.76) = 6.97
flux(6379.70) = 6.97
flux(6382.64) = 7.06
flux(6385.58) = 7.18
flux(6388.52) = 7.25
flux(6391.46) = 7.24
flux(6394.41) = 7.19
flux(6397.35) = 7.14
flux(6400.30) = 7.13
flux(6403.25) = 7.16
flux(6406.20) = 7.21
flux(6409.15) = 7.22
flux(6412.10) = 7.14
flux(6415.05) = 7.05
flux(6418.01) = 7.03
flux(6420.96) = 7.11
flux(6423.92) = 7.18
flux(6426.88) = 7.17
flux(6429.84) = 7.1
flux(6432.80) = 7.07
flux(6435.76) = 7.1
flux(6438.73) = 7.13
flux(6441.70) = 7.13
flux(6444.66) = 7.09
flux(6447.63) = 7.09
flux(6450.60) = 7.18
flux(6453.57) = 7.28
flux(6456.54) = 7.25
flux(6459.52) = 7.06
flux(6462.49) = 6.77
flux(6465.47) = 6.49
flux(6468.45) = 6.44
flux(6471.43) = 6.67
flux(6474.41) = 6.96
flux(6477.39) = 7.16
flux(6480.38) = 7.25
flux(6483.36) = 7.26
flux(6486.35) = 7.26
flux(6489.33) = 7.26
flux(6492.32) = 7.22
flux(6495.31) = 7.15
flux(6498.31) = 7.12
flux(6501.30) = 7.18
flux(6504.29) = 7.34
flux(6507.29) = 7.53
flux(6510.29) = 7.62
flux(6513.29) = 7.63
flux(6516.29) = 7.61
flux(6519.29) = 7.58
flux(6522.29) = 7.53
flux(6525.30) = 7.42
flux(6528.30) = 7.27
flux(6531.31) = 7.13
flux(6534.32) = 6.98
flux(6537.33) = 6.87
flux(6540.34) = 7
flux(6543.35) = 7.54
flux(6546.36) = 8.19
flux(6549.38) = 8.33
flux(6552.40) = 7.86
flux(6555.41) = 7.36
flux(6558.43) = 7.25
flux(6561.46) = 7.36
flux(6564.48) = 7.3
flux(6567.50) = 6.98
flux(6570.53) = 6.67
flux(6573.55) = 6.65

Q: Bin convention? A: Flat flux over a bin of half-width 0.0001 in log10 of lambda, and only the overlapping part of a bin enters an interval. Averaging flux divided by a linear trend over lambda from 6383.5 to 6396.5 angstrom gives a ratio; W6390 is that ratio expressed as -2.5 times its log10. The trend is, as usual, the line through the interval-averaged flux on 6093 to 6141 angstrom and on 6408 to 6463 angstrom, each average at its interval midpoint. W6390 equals -0.01 mag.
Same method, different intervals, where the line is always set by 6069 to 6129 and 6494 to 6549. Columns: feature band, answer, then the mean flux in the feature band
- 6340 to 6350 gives 0.03 mag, 7.1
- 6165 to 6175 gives 0.05 mag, 6.89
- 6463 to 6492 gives 0.06 mag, 6.98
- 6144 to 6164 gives 0.03 mag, 7.03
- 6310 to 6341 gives 0.02 mag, 7.15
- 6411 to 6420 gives 0.04 mag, 7.08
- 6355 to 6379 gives 0.05 mag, 6.99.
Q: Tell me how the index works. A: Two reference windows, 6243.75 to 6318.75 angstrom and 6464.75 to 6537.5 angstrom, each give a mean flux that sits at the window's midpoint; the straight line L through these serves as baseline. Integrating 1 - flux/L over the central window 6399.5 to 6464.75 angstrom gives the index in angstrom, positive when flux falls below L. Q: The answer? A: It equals 0.3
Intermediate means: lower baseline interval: 7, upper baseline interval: 7.21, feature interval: 7.11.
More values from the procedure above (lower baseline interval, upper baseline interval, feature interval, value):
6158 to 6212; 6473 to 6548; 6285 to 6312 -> -0.7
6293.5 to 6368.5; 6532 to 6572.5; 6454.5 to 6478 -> 1.3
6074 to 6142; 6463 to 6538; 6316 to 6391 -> 1.1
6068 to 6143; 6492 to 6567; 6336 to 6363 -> 1.2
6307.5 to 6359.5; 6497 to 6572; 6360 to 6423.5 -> 0.6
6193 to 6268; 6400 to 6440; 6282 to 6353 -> -2.3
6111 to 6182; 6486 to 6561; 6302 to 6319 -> 0.0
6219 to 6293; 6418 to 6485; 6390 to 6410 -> -0.6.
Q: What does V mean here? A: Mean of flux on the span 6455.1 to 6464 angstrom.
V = 7.02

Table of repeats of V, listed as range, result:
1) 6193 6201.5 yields 7.08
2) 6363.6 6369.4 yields 7.1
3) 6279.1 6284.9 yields 7.13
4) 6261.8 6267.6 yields 6.83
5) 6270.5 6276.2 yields 7.1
